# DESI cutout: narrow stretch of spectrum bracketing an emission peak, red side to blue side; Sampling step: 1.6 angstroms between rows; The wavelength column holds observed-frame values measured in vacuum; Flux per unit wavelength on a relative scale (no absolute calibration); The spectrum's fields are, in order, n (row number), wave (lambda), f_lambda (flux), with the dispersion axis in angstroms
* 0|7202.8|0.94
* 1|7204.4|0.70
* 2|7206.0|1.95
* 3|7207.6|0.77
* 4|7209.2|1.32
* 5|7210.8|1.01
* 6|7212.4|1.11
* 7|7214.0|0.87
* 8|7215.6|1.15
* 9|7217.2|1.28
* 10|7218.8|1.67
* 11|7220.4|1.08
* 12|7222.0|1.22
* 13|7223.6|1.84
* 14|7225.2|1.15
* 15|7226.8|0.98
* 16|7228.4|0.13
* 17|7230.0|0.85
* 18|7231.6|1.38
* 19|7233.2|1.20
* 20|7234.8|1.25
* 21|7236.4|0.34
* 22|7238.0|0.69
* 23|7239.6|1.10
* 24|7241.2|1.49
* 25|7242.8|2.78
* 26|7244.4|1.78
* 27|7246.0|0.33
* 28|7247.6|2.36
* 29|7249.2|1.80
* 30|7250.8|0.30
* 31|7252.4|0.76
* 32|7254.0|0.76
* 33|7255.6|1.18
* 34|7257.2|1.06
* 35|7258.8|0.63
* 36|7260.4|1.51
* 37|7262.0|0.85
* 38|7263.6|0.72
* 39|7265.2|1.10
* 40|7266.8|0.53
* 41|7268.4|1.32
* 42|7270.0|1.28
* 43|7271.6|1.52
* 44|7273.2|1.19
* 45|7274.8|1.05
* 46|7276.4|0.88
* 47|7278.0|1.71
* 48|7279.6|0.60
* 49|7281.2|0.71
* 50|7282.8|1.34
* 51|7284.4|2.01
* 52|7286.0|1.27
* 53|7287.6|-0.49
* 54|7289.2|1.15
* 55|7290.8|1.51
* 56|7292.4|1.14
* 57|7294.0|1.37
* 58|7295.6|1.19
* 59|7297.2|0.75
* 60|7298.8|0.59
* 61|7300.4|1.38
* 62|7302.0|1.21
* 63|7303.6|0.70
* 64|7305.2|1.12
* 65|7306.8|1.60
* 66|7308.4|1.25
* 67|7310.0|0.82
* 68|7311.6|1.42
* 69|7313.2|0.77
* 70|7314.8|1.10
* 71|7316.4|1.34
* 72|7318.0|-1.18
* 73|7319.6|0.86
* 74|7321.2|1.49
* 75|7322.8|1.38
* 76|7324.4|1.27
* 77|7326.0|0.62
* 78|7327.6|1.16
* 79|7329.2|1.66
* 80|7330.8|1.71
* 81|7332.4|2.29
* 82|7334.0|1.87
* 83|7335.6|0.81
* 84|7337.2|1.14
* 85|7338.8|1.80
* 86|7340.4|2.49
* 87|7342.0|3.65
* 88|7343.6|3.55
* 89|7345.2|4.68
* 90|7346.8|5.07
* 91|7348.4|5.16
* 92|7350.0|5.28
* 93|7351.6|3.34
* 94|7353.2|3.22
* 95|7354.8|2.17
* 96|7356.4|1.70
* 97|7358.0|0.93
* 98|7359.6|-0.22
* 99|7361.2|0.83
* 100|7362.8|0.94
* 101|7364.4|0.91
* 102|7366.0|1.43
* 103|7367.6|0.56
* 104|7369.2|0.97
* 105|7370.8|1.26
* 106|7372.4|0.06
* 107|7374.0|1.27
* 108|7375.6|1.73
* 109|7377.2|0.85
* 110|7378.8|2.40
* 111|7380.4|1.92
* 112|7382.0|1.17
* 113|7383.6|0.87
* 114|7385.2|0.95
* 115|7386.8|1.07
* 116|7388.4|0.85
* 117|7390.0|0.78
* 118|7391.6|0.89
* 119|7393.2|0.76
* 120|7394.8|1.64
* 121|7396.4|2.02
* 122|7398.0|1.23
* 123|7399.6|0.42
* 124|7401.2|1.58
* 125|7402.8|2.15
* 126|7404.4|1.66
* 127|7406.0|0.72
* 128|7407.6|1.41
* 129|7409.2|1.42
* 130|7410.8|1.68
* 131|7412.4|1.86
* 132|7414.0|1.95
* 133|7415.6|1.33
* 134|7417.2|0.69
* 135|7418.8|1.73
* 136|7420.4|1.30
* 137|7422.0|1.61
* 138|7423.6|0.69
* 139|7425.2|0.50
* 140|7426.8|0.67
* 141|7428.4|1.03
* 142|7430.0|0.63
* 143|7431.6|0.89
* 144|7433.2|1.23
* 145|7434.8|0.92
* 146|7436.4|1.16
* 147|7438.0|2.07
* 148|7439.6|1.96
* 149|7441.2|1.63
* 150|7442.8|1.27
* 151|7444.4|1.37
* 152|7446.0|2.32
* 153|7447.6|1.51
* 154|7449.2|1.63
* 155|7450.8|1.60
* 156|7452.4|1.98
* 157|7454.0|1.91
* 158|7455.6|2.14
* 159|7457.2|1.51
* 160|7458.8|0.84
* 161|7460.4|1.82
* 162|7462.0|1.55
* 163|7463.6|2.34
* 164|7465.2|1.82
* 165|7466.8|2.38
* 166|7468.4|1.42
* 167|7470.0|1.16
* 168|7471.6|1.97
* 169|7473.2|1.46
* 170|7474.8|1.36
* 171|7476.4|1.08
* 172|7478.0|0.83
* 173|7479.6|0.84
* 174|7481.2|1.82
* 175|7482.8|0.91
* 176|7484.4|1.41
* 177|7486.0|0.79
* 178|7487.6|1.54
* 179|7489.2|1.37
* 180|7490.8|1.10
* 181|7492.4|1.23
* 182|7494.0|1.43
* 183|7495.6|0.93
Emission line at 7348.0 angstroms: [O II] 3727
